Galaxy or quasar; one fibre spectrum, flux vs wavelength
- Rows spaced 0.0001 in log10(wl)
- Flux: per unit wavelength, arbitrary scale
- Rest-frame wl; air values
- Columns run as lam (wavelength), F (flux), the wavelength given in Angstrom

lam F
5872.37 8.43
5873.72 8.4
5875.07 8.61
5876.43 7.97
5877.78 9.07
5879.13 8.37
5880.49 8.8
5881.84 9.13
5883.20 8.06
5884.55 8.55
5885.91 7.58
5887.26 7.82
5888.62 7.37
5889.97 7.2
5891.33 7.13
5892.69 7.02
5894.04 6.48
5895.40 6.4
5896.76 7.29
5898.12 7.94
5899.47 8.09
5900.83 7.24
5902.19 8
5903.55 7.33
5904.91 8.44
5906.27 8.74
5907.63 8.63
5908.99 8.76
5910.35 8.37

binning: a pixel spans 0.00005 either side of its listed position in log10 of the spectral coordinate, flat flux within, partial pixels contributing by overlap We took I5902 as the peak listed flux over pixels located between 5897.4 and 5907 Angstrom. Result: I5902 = 8.74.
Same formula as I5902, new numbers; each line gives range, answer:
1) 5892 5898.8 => 7.94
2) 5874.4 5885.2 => 9.13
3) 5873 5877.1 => 8.61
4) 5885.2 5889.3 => 7.82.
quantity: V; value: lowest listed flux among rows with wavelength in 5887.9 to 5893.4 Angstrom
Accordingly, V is 7.02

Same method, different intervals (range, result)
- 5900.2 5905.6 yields 7.24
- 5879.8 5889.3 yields 7.37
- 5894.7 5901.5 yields 6.4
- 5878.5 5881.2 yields 8.37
